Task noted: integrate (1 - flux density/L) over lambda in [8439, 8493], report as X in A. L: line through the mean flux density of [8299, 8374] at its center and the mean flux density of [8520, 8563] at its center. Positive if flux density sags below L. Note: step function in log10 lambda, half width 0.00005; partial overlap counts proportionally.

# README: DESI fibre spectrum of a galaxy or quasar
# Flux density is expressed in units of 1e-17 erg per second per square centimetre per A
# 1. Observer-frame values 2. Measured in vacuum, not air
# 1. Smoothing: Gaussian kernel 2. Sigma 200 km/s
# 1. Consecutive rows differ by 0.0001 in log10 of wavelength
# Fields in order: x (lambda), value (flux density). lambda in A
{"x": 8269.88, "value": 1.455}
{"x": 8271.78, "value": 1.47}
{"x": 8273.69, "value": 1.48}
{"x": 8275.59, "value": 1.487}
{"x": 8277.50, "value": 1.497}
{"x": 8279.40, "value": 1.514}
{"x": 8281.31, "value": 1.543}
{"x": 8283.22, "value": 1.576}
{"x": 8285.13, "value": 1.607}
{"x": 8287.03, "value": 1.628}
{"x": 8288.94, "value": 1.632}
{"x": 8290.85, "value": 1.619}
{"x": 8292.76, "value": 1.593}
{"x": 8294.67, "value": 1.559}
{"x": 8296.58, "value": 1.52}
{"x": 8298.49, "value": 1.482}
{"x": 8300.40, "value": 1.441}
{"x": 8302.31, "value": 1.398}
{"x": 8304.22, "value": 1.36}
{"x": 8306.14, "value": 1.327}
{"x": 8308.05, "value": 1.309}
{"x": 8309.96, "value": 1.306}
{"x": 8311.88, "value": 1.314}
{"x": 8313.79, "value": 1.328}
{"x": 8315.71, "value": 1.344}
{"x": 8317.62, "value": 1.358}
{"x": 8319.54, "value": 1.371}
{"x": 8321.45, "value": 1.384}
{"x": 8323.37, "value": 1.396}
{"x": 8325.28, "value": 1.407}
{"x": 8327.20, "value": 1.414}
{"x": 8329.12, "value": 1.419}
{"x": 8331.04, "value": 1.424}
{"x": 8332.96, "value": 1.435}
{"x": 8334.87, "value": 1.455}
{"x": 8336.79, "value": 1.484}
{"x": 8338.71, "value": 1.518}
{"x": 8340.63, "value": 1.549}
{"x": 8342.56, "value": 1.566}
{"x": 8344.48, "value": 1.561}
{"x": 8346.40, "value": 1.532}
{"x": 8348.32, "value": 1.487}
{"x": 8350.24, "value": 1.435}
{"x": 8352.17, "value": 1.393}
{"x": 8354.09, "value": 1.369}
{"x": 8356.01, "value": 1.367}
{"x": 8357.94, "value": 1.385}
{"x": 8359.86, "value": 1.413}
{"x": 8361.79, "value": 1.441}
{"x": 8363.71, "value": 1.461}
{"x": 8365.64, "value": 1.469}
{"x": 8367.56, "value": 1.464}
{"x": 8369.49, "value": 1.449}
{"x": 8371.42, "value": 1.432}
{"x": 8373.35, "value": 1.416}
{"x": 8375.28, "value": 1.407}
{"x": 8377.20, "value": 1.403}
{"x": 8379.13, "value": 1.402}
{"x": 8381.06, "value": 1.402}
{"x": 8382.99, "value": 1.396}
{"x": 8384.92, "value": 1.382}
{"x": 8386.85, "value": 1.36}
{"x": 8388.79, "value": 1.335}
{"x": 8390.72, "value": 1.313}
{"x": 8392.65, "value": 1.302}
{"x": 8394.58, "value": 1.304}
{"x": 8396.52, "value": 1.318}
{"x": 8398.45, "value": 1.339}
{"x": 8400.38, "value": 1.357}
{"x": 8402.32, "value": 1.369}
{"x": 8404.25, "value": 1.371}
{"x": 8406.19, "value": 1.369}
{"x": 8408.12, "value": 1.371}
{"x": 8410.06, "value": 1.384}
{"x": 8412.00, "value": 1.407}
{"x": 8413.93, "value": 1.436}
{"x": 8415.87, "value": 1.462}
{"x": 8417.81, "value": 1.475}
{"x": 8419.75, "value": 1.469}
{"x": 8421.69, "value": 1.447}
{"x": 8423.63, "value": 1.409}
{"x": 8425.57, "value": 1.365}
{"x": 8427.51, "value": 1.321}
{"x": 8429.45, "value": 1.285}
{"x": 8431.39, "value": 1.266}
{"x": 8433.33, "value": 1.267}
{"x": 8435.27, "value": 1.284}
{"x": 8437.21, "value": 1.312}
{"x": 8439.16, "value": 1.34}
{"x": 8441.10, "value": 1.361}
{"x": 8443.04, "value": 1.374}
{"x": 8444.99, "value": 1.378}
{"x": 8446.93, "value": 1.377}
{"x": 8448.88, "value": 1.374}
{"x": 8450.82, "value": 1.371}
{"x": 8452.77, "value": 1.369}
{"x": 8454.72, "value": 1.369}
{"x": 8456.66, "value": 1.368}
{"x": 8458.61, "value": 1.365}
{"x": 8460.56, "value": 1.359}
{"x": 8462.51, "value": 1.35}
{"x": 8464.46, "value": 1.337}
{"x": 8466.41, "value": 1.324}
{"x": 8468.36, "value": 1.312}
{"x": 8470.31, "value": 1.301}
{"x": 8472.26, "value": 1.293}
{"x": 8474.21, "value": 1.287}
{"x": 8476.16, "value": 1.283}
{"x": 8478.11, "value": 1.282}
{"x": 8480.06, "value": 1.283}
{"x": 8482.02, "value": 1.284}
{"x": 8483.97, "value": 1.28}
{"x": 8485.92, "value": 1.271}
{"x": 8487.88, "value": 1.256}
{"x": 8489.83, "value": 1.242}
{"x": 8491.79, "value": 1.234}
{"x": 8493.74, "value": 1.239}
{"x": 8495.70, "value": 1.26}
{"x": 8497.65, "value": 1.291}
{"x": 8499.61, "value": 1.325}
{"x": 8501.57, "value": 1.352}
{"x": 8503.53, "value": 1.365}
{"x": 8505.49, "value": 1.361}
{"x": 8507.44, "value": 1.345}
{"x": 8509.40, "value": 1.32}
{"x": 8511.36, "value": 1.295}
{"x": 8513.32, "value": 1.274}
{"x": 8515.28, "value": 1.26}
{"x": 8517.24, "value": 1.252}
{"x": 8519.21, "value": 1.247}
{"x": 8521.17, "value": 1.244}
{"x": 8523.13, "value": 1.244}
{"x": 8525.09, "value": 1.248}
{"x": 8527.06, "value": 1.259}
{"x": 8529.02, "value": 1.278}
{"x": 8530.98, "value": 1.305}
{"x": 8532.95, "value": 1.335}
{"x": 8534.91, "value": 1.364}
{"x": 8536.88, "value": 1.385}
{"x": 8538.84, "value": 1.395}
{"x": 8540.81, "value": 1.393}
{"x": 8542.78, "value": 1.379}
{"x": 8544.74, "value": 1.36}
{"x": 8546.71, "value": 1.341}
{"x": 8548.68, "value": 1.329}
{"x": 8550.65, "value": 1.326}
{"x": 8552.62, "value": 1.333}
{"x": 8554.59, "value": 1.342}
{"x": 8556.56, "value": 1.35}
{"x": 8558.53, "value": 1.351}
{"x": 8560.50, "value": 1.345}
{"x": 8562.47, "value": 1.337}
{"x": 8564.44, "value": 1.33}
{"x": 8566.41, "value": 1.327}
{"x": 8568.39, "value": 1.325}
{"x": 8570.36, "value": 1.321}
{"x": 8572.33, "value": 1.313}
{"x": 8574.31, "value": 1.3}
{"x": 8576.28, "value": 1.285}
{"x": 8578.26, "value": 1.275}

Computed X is 1.6 A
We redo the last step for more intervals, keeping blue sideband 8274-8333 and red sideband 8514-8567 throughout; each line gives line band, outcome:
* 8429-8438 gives 0.6 A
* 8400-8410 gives 0.2 A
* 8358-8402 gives 0.6 A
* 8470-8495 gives 1.5 A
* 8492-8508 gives 0.4 A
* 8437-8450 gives 0.1 A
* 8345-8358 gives -0.1 A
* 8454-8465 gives 0.1 A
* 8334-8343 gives -0.5 A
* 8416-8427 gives -0.3 A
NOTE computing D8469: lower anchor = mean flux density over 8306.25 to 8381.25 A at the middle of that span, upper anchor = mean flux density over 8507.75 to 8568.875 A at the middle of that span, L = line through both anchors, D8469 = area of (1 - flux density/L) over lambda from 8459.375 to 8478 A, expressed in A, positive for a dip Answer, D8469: 0.6 A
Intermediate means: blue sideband 1.42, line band 1.32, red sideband 1.32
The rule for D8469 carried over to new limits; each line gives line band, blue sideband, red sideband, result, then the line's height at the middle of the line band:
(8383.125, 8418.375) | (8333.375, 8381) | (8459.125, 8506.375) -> 0.7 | 1.4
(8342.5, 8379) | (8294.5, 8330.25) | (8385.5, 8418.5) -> -1.7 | 1.38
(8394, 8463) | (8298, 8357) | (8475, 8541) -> -0.9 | 1.35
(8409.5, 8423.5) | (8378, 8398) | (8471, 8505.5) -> -1.1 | 1.33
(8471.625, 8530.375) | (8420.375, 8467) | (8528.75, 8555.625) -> 2.9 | 1.35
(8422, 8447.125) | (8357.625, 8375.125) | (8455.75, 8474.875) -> 0.5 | 1.36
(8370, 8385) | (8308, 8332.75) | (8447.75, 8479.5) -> -0.6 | 1.36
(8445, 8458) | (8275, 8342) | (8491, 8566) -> -0.1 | 1.37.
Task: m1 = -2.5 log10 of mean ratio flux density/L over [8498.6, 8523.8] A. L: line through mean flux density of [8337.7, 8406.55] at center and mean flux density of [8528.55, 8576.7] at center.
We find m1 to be 0.05 mag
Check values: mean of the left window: 1.41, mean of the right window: 1.34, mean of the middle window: 1.3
